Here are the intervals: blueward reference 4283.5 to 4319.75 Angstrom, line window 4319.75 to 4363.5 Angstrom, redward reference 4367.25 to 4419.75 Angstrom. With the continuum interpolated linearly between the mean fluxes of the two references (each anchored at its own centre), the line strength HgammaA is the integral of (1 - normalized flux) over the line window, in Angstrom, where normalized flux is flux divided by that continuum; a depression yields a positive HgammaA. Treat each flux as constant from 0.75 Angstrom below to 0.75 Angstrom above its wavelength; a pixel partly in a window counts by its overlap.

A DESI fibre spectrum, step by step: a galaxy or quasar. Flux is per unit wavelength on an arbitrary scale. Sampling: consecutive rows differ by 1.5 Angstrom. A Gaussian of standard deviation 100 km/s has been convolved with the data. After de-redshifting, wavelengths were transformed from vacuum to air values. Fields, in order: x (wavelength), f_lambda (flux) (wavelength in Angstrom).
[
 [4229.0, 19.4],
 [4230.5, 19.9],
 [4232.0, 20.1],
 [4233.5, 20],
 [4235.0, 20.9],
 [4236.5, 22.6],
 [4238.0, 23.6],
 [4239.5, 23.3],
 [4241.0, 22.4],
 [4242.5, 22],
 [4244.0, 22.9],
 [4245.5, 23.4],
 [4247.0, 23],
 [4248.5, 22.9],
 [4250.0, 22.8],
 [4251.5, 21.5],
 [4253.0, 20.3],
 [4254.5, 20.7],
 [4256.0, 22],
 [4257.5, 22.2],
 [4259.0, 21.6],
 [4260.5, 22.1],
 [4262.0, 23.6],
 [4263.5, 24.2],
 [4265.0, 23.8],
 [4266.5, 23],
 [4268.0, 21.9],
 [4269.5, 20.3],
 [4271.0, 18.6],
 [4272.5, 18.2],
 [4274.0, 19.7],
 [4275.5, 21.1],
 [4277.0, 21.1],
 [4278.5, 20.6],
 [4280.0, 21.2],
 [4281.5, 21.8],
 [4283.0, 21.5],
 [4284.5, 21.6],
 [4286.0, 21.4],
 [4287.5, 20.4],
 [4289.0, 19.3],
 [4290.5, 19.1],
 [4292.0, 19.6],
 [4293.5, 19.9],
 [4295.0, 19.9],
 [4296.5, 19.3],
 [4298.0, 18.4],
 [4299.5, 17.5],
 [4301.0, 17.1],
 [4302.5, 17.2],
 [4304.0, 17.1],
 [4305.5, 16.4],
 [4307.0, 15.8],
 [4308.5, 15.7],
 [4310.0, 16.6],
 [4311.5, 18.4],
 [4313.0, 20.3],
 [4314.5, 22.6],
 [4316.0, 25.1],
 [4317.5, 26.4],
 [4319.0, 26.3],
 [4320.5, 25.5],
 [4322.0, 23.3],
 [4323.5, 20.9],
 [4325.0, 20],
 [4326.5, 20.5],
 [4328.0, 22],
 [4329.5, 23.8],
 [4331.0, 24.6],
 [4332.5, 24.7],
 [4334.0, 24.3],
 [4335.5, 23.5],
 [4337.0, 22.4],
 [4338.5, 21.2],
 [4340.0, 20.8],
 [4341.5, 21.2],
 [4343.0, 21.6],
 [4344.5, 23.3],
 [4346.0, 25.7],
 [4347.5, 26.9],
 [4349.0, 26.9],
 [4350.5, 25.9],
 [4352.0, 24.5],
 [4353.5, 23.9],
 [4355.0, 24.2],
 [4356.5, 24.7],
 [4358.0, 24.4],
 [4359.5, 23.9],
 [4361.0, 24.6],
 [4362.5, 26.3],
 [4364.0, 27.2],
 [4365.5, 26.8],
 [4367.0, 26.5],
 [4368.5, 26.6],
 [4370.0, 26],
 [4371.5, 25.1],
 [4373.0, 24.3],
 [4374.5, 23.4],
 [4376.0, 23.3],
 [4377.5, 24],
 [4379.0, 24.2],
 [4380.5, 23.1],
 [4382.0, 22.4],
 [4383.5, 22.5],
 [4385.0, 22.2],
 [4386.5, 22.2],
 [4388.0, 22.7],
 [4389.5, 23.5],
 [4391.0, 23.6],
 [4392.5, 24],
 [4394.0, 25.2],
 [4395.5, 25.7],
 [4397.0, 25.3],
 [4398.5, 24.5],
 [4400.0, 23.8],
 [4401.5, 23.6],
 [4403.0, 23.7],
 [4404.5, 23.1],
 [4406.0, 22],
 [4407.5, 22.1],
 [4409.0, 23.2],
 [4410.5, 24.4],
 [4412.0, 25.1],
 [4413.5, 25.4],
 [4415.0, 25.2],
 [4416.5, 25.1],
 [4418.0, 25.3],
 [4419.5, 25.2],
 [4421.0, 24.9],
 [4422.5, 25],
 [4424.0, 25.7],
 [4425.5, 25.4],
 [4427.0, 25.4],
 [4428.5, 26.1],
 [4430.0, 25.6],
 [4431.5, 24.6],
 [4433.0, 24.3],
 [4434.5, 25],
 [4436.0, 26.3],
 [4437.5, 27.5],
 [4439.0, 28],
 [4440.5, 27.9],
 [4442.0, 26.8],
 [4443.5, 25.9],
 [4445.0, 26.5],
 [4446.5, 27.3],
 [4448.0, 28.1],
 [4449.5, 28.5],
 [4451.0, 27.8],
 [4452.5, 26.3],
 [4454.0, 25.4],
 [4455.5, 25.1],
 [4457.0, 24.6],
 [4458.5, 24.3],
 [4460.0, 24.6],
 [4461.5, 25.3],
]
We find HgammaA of -4.23 Angstrom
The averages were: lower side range 19.7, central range 23.7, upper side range 24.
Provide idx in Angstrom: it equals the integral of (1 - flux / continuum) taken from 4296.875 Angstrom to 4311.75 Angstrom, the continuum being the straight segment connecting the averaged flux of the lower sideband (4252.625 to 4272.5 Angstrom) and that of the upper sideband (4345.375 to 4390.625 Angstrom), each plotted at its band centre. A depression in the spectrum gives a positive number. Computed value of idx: 3.8 Angstrom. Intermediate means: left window 21.8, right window 24.6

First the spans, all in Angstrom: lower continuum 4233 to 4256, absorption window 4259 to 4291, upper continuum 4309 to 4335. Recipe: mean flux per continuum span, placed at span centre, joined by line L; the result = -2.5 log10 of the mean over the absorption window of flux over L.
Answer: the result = 0.06 mag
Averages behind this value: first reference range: 22.2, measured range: 21.2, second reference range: 22.6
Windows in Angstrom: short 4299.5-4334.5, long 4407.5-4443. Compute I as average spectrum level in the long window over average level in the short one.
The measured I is 1.21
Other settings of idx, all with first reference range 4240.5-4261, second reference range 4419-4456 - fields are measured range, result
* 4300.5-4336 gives 3.67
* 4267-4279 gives 1.26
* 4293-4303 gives 2.02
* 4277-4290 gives 1.08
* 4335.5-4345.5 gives 0.87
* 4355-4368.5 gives -0.54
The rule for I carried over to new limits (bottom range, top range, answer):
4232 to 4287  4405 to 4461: 1.18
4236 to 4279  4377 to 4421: 1.09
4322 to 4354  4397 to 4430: 1.05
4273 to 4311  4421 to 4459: 1.36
